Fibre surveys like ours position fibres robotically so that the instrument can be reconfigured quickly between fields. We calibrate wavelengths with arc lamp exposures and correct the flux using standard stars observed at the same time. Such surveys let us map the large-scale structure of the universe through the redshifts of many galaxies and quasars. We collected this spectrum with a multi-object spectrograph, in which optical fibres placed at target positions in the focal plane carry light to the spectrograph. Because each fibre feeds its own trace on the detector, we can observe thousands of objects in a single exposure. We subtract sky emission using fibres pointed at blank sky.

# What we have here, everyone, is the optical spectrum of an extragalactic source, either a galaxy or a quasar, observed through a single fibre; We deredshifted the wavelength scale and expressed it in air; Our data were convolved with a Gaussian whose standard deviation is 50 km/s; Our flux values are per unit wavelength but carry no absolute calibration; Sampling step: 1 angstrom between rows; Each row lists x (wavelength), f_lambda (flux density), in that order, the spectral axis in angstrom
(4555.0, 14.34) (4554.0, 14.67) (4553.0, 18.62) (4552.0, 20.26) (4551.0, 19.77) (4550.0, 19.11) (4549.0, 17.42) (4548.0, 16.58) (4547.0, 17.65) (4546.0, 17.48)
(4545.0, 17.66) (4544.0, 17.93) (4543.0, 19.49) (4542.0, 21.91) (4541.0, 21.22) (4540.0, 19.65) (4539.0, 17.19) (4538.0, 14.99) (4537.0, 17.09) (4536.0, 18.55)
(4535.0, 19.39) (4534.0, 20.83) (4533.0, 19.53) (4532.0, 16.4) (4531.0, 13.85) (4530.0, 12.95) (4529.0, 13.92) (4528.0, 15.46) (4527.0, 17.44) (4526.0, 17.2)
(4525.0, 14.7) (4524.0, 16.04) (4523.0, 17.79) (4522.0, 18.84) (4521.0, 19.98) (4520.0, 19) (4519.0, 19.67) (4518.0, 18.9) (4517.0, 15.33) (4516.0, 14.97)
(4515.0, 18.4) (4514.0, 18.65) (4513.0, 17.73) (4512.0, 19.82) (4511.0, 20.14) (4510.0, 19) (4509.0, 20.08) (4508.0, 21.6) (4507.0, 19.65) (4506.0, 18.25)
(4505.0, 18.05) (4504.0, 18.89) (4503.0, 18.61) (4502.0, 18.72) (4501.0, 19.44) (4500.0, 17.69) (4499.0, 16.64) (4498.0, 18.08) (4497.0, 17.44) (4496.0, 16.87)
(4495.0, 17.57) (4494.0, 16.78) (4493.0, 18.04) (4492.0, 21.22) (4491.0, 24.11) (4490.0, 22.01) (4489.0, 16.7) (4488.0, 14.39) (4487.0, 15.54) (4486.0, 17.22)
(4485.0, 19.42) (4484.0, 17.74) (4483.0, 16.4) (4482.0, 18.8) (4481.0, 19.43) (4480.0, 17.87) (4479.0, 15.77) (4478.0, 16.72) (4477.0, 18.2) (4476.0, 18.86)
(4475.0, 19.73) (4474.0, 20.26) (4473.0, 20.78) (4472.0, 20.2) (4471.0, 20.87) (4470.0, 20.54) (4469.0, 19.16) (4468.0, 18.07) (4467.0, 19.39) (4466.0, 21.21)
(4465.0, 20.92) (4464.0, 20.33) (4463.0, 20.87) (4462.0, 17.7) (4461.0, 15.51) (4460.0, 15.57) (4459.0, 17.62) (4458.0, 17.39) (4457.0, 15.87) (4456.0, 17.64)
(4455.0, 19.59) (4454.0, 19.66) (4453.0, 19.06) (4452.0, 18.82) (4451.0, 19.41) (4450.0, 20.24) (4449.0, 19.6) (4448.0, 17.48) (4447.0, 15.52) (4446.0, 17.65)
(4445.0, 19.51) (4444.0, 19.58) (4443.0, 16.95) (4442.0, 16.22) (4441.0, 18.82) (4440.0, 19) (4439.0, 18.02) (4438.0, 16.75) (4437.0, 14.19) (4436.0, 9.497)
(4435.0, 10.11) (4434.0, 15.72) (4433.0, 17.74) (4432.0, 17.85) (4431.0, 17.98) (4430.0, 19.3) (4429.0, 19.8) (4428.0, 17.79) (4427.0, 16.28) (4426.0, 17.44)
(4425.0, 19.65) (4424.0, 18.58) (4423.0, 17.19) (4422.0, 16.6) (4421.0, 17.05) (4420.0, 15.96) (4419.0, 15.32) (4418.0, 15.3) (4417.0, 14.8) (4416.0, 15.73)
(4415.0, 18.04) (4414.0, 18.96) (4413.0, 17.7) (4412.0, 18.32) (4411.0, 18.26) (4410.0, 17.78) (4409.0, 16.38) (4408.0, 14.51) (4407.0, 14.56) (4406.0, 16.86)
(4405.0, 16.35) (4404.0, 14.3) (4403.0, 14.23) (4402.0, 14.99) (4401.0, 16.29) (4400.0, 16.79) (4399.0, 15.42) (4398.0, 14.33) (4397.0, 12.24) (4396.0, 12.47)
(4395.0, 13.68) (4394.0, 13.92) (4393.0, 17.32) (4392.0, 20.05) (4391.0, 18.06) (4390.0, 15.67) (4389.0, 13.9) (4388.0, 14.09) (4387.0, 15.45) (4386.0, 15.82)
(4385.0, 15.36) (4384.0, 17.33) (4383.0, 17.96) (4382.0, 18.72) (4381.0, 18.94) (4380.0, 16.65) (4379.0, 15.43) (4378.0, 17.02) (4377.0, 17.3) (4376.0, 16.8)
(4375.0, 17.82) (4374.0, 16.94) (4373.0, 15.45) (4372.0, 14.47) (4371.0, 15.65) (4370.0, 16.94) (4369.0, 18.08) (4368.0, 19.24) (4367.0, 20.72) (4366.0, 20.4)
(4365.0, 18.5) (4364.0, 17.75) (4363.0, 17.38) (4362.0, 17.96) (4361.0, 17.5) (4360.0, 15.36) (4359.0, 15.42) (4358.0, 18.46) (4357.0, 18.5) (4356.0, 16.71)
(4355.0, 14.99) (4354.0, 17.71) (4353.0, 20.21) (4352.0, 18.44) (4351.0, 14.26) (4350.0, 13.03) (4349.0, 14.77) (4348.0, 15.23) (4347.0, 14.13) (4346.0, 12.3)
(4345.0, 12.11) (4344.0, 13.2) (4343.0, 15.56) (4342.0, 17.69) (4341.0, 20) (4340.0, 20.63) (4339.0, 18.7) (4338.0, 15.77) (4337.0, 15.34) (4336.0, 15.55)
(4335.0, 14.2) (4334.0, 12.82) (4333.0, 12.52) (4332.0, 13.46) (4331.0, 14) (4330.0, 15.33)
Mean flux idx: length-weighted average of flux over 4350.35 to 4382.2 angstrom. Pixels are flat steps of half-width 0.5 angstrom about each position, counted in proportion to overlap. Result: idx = 17.3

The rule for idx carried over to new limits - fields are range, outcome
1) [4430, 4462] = 17.3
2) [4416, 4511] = 18.1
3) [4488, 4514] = 18.8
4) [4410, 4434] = 17.4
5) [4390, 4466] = 17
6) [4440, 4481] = 18.6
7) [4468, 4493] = 18.8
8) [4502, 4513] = 19.3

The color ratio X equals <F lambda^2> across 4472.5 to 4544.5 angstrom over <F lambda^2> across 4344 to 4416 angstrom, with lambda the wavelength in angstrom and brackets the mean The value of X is 1.2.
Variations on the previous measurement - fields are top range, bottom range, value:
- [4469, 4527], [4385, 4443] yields 1.18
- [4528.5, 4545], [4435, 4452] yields 1.08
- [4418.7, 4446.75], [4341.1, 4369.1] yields 1.06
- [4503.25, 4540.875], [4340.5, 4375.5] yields 1.16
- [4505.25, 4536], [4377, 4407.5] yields 1.20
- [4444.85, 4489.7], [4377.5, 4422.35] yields 1.18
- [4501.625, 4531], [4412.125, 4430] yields 1.08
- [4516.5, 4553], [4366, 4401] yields 1.16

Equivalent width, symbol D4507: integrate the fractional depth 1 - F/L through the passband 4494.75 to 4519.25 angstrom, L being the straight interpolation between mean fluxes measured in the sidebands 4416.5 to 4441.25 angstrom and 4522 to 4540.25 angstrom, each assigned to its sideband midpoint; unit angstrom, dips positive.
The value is -2.3 angstrom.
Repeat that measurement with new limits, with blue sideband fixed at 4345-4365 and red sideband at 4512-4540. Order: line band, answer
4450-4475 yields -3.2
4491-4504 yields -0.9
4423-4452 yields -1.1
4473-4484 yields -0.8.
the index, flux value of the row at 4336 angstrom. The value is 15.55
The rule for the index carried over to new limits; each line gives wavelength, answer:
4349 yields 14.77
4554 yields 14.67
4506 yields 18.25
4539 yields 17.19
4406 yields 16.86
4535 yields 19.39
